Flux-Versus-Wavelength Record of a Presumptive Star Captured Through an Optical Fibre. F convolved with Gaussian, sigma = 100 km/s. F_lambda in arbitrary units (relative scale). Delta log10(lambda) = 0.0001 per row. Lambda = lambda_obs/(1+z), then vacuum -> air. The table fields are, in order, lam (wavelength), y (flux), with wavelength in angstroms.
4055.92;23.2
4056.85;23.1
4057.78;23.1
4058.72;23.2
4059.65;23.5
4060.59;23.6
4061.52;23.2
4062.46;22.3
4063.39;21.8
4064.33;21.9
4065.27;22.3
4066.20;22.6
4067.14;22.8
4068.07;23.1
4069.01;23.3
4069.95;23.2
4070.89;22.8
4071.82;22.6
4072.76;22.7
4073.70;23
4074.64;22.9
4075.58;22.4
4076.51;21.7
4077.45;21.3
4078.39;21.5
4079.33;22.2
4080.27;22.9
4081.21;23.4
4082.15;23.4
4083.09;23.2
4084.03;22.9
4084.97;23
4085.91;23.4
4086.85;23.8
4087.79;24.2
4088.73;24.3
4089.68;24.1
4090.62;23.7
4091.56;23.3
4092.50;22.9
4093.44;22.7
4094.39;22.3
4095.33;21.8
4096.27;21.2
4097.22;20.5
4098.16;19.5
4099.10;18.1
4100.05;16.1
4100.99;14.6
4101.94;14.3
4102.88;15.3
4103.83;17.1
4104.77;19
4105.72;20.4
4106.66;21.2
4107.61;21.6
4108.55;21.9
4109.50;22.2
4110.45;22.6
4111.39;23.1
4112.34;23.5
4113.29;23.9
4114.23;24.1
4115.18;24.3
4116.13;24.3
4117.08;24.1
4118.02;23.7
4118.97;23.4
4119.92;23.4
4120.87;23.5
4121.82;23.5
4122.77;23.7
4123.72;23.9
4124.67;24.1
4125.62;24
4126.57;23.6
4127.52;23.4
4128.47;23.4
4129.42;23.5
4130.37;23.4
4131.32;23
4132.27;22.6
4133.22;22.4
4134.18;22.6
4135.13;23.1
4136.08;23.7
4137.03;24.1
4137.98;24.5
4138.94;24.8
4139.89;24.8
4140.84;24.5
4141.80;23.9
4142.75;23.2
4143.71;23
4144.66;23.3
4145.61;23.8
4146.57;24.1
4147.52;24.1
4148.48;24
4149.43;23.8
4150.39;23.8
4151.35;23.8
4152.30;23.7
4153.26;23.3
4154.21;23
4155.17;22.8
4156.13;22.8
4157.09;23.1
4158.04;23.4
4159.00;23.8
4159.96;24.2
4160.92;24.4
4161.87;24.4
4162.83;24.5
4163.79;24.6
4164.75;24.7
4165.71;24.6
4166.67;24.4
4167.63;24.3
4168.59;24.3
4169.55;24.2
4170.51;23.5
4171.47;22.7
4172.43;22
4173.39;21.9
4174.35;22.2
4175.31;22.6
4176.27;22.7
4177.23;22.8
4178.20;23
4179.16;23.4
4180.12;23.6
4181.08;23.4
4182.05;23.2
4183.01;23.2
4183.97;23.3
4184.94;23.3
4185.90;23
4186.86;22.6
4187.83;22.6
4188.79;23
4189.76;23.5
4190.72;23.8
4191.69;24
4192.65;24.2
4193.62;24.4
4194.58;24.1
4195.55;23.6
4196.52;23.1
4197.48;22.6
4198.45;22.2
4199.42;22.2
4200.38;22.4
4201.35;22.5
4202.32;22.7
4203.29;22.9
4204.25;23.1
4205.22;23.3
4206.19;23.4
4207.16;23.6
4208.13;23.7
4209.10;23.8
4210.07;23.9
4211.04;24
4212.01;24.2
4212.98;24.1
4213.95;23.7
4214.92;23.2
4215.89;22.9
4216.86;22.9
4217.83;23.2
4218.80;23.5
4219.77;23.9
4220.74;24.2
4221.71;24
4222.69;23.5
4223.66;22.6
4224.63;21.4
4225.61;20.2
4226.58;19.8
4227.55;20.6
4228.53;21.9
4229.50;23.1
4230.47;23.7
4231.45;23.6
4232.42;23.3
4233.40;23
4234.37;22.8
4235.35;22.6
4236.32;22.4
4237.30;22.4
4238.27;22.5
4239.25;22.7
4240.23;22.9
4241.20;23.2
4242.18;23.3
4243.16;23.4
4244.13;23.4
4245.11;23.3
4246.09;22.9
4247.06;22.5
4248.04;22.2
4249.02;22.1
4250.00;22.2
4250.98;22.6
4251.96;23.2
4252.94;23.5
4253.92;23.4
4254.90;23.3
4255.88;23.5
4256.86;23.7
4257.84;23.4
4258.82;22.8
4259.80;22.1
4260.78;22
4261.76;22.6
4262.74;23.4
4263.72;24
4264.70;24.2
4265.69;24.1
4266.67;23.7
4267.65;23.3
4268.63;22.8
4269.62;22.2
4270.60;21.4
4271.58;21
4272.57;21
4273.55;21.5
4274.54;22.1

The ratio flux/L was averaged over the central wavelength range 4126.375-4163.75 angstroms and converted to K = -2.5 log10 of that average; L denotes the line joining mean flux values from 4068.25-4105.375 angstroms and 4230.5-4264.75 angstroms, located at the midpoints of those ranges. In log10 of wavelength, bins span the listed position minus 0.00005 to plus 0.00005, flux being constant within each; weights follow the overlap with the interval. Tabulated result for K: -0.07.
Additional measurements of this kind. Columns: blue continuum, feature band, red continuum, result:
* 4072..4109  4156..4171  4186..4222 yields -0.07 mag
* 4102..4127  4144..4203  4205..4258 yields -0.03 mag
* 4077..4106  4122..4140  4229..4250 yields -0.09 mag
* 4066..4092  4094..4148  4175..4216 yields 0.04 mag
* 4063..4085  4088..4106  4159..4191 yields 0.14 mag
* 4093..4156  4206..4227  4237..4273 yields -0.02 mag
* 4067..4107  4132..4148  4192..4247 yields -0.07 mag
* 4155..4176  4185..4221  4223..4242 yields -0.02 mag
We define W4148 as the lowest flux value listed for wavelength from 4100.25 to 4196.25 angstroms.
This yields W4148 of 14.3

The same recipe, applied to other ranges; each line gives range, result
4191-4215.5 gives 22.2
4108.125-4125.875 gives 21.9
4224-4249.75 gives 19.8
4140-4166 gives 22.8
